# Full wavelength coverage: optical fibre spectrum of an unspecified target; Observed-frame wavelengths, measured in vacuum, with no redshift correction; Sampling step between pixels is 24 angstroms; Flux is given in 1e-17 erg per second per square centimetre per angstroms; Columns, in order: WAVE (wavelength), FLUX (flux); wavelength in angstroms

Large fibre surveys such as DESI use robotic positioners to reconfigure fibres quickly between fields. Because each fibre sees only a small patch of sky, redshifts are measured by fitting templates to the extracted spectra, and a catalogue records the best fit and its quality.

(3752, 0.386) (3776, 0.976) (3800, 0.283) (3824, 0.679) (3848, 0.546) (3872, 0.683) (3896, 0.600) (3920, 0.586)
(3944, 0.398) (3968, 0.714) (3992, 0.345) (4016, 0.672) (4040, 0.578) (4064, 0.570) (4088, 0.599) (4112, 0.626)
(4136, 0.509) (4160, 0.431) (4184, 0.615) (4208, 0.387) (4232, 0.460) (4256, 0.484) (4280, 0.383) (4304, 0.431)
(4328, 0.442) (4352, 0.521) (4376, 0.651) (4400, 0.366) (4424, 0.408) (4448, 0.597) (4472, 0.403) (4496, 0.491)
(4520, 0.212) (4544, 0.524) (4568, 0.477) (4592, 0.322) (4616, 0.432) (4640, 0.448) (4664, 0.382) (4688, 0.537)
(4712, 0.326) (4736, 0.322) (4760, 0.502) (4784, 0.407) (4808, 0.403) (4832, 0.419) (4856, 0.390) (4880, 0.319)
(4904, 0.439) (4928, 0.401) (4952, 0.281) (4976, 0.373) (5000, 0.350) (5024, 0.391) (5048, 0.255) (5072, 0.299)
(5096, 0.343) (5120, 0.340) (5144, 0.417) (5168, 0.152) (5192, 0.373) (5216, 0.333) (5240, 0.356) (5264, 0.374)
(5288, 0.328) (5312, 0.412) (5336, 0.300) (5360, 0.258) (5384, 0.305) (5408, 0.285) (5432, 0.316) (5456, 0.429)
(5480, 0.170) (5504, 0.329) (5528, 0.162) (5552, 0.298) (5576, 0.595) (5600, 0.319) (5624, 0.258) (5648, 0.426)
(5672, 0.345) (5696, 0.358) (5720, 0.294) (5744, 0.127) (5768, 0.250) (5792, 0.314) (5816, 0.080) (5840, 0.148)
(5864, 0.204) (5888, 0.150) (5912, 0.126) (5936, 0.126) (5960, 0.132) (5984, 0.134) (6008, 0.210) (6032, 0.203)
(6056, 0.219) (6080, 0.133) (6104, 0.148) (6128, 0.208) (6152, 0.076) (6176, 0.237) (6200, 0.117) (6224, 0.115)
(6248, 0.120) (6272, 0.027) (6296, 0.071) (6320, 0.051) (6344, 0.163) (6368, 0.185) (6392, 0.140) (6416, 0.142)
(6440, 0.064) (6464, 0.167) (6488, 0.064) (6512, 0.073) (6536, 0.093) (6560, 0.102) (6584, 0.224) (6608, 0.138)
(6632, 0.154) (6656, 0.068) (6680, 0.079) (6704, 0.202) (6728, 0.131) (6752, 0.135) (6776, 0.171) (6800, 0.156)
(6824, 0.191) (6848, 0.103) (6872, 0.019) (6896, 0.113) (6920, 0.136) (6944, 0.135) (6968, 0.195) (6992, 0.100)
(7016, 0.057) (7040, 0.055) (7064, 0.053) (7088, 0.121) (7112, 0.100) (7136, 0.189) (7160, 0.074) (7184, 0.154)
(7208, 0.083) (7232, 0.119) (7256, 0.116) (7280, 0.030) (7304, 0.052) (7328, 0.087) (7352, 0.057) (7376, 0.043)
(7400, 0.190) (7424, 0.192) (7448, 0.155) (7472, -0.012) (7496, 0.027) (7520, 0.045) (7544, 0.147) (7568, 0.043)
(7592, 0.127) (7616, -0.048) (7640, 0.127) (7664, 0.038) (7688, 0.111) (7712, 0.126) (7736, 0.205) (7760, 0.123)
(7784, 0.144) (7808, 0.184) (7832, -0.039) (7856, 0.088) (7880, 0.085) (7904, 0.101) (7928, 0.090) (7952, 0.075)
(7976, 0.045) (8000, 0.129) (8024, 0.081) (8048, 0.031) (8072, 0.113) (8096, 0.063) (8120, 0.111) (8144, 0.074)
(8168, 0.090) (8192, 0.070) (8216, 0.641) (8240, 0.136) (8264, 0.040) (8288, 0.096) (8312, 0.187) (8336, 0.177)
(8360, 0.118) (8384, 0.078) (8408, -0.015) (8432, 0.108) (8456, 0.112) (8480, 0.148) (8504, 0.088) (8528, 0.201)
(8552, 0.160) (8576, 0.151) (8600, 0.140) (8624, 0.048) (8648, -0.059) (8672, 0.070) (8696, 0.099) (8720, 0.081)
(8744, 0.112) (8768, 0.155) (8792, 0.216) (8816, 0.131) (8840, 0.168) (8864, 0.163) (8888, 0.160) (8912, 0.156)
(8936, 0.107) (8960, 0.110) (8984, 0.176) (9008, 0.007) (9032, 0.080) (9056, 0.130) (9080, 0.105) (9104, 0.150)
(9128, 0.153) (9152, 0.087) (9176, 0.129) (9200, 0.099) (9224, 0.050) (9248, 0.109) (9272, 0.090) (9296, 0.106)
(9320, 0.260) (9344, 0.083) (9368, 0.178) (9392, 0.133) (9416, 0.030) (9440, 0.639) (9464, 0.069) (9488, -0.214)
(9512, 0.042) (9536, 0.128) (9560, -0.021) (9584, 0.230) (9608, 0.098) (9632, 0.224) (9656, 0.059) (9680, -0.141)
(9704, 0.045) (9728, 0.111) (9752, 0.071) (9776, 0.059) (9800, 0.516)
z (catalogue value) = 1.20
